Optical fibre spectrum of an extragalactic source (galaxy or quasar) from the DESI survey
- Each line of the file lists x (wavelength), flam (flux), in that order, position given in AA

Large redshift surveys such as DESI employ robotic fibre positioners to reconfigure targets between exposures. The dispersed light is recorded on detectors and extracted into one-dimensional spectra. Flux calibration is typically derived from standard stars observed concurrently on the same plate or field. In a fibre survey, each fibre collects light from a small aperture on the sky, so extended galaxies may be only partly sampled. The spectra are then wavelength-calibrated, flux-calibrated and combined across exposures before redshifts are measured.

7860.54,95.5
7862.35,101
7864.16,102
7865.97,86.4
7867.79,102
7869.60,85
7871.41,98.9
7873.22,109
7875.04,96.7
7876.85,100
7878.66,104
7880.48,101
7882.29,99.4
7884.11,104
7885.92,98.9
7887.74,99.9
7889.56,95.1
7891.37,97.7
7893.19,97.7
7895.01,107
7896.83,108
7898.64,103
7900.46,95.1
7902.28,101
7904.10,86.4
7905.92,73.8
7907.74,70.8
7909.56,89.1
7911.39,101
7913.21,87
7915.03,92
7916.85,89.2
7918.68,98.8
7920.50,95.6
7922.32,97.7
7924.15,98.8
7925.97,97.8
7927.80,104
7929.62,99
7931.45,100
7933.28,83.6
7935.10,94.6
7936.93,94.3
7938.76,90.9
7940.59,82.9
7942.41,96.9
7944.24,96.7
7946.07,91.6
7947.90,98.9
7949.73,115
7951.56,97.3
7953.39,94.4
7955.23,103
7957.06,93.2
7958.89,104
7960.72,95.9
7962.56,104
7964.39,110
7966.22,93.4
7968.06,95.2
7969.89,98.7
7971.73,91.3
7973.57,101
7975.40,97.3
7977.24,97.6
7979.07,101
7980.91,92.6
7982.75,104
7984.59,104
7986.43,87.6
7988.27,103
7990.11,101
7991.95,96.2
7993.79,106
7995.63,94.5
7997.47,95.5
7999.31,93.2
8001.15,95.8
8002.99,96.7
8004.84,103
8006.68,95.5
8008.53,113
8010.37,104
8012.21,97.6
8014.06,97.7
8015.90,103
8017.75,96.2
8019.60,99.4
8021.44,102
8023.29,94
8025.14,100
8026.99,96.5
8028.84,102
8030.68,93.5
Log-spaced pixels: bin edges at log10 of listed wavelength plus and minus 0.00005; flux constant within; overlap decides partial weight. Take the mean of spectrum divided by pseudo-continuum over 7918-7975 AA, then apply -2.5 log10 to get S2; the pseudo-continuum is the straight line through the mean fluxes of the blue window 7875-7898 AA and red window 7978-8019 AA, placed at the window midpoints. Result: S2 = 0.03 mag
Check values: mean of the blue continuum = 101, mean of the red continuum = 99.1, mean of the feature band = 97.4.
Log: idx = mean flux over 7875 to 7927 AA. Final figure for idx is 96.1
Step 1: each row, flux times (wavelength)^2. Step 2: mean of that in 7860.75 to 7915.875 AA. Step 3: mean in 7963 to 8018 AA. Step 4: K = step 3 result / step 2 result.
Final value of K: 1.05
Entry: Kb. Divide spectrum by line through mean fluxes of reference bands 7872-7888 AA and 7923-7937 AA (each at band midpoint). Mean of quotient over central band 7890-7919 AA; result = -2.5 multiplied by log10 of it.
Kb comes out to 0.063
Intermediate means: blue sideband 101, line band 93.5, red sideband 96.6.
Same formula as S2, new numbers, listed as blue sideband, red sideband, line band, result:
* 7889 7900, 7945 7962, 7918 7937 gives 0.04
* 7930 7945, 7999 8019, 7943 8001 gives -0.03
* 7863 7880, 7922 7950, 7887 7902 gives -0.03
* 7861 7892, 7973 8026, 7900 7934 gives 0.07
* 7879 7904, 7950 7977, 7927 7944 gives 0.06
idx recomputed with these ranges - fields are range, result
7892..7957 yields 95.2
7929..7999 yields 97.5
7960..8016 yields 99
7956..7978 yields 98.5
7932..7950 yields 93.9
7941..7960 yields 98.7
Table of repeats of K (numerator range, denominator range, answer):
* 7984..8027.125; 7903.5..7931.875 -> 1.09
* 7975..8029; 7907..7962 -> 1.06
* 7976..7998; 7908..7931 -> 1.05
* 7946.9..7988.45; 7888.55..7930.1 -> 1.06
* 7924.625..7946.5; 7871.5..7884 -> 0.94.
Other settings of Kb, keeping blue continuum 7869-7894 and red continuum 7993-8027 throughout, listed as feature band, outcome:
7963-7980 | 0.007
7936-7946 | 0.079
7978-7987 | 0.011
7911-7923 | 0.057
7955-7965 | -0.023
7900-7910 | 0.162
